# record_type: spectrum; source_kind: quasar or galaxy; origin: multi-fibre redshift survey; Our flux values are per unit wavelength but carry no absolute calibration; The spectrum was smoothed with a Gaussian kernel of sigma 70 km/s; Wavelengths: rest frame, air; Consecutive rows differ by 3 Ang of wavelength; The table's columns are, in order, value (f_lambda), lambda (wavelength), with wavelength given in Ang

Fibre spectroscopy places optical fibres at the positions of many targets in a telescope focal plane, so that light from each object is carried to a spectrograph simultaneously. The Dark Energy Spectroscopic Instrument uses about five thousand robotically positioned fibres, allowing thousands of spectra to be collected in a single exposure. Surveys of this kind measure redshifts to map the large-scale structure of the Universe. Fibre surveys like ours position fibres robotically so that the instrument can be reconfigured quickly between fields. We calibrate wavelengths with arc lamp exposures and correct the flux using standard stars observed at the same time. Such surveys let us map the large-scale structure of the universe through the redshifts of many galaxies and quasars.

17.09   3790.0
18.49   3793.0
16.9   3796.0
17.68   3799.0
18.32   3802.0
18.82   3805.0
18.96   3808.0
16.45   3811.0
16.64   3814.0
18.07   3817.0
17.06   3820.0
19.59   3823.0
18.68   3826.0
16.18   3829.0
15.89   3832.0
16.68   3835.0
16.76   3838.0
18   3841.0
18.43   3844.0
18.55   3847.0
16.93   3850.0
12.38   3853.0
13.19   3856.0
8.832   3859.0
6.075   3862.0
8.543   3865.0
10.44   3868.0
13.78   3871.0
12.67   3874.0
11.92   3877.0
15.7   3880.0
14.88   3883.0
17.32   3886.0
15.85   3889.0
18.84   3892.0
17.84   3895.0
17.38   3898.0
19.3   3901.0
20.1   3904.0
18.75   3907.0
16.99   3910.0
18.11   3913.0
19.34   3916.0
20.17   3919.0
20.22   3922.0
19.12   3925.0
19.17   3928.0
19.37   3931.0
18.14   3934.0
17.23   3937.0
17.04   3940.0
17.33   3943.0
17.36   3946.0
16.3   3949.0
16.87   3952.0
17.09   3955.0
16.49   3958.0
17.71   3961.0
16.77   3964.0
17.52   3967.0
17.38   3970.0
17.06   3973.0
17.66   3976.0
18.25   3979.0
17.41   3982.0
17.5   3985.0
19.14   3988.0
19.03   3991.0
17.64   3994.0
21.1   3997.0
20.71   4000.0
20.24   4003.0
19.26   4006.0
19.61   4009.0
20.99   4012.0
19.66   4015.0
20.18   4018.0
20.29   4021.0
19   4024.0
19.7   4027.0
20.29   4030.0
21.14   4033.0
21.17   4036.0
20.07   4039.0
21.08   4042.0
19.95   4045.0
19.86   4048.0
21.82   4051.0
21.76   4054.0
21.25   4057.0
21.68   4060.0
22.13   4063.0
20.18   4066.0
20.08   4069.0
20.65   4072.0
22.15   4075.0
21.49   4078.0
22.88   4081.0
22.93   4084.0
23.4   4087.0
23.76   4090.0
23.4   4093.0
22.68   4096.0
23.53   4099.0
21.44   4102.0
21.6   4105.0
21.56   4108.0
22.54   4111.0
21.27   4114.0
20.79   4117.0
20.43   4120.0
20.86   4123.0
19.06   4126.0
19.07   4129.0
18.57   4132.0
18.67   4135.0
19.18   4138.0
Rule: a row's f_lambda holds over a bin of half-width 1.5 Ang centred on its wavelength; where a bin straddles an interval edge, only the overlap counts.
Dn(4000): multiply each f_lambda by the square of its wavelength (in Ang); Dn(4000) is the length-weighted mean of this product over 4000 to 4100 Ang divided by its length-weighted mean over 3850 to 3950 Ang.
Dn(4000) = 1.4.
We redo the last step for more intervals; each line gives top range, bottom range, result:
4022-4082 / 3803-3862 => 1.43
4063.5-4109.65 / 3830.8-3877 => 1.81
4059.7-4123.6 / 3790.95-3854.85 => 1.44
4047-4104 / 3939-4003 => 1.30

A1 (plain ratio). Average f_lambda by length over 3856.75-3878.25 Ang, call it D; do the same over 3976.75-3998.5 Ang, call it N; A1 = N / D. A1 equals 1.8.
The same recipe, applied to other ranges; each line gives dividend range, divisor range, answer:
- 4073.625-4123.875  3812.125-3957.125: 1.35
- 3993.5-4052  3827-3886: 1.43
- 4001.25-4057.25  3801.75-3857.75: 1.19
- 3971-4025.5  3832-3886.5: 1.37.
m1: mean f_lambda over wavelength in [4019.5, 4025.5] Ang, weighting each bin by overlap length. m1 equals 19.6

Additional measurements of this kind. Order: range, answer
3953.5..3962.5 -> 17.1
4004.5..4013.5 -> 20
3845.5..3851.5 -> 17.7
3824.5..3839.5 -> 16.8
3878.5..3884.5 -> 15.3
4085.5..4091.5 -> 23.6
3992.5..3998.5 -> 19.4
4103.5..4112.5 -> 21.9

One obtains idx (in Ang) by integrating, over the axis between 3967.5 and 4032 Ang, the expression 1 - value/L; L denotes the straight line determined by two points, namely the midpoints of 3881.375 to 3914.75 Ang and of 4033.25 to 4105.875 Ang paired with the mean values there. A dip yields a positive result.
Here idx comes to 3.1 Ang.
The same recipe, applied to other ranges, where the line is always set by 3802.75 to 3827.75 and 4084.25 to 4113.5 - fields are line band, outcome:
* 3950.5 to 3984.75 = 5.34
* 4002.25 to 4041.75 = 2.26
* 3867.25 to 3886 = 5.28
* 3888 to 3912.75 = 1.57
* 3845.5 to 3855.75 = 1.64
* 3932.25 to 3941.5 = 1.14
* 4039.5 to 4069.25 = 1.24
